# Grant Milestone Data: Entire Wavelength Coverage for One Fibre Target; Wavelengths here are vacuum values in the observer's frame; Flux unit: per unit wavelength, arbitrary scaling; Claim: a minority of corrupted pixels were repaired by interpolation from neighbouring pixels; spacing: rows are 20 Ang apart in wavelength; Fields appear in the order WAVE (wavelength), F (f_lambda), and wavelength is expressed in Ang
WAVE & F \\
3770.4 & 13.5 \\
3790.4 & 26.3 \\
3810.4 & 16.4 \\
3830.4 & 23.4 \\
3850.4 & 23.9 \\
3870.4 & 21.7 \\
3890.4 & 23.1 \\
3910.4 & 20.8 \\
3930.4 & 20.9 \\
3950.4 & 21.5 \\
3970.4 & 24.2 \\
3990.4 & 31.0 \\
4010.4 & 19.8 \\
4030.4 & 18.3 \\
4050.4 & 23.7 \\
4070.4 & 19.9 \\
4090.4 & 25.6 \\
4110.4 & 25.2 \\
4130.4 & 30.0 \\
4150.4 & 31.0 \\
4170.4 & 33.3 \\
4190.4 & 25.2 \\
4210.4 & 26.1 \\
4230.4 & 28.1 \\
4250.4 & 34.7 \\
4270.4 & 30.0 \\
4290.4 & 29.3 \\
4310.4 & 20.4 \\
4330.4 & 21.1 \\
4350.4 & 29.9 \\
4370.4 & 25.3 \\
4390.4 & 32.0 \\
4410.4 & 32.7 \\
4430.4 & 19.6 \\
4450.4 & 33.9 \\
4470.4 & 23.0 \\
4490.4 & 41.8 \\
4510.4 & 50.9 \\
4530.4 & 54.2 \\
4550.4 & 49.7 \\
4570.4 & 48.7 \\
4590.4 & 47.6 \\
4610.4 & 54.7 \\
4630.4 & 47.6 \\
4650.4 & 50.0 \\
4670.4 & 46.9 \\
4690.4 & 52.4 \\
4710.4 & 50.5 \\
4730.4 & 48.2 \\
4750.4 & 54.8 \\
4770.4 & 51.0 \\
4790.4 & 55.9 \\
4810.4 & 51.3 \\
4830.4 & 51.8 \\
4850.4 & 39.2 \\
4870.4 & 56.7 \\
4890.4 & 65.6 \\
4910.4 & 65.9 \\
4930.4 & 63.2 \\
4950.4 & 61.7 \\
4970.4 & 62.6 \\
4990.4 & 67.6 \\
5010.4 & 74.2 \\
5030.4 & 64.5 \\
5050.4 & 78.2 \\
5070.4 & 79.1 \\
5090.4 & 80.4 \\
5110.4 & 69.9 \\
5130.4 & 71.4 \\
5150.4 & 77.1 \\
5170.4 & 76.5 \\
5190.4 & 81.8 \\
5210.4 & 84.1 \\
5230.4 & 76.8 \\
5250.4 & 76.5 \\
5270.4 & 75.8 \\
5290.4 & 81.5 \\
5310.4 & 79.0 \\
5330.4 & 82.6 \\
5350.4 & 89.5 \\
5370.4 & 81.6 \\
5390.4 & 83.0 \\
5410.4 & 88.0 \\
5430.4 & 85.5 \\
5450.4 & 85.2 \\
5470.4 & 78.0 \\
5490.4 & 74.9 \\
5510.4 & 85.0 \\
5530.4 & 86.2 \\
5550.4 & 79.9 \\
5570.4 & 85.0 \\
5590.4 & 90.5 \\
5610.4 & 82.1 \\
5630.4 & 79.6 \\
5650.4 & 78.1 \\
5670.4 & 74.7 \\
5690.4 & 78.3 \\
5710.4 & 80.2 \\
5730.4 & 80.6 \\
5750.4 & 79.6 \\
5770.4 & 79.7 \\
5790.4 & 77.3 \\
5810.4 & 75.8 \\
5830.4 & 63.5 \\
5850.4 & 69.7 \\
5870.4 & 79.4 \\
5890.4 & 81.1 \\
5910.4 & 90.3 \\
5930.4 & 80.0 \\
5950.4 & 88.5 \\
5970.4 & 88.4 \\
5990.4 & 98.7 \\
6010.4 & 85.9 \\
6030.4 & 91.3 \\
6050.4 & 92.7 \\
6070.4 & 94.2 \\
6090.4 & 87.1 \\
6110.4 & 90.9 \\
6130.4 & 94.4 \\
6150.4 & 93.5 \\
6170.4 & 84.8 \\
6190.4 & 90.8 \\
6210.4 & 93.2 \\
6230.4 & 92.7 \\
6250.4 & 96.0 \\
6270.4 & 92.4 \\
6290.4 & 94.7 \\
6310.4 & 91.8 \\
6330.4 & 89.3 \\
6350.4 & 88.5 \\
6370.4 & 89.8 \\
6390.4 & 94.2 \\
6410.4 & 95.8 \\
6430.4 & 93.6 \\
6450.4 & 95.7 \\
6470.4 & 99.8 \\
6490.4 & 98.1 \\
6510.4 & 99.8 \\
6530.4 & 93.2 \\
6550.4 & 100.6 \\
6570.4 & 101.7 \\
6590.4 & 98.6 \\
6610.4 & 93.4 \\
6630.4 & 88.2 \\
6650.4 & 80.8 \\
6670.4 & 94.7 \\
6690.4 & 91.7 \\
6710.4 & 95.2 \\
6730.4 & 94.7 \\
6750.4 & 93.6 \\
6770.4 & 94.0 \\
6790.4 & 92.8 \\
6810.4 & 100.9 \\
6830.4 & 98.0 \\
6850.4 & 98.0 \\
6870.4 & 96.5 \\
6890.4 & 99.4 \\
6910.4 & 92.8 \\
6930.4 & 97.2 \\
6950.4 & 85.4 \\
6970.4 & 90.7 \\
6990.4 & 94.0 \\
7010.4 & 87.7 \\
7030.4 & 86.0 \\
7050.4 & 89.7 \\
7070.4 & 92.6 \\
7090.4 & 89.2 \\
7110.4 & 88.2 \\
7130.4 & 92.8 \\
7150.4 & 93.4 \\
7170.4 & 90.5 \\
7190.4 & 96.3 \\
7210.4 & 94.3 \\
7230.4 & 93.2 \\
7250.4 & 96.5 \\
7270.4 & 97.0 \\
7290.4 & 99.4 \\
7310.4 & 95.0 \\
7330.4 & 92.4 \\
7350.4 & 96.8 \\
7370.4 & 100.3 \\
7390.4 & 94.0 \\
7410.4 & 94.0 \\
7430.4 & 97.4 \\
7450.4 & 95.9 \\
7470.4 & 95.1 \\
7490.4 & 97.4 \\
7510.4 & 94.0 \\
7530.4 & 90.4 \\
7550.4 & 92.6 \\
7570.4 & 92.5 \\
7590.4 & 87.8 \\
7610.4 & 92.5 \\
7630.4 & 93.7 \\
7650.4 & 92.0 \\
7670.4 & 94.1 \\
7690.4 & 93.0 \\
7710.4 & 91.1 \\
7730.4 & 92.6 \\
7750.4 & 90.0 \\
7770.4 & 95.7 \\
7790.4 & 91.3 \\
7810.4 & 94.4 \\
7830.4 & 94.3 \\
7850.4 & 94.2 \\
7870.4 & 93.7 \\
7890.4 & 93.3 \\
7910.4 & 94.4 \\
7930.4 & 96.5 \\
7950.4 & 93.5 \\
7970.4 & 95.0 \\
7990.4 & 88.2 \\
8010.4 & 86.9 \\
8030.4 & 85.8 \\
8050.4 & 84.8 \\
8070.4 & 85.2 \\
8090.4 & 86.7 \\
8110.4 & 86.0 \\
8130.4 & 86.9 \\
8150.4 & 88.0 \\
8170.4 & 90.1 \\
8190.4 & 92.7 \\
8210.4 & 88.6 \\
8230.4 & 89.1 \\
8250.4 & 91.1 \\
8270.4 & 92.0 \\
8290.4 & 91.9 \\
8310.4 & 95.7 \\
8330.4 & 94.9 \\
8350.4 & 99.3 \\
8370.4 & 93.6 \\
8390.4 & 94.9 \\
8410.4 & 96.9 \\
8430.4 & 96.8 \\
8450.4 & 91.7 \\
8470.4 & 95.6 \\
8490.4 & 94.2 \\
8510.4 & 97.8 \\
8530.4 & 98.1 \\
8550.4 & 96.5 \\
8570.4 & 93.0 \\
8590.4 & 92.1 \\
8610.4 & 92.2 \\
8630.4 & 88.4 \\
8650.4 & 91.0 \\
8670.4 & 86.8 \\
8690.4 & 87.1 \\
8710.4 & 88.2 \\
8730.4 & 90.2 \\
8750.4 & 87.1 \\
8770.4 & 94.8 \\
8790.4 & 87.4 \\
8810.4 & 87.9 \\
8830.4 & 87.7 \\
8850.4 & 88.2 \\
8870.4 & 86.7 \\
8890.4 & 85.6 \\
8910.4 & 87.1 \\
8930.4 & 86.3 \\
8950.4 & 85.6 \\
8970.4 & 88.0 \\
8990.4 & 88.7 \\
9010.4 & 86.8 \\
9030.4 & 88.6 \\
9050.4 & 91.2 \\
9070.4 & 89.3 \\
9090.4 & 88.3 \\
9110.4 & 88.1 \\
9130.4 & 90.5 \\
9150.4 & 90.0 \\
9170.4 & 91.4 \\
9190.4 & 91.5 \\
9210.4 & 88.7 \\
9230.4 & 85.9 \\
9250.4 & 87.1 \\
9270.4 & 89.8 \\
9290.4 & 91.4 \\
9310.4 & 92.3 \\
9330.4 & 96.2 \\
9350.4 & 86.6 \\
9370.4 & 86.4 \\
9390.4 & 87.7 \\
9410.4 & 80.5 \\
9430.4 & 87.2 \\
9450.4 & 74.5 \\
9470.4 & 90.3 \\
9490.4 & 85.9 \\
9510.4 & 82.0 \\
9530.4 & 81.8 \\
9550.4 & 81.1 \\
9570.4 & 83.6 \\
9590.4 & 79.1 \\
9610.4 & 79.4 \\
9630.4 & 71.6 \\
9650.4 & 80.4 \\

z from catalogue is 0.127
